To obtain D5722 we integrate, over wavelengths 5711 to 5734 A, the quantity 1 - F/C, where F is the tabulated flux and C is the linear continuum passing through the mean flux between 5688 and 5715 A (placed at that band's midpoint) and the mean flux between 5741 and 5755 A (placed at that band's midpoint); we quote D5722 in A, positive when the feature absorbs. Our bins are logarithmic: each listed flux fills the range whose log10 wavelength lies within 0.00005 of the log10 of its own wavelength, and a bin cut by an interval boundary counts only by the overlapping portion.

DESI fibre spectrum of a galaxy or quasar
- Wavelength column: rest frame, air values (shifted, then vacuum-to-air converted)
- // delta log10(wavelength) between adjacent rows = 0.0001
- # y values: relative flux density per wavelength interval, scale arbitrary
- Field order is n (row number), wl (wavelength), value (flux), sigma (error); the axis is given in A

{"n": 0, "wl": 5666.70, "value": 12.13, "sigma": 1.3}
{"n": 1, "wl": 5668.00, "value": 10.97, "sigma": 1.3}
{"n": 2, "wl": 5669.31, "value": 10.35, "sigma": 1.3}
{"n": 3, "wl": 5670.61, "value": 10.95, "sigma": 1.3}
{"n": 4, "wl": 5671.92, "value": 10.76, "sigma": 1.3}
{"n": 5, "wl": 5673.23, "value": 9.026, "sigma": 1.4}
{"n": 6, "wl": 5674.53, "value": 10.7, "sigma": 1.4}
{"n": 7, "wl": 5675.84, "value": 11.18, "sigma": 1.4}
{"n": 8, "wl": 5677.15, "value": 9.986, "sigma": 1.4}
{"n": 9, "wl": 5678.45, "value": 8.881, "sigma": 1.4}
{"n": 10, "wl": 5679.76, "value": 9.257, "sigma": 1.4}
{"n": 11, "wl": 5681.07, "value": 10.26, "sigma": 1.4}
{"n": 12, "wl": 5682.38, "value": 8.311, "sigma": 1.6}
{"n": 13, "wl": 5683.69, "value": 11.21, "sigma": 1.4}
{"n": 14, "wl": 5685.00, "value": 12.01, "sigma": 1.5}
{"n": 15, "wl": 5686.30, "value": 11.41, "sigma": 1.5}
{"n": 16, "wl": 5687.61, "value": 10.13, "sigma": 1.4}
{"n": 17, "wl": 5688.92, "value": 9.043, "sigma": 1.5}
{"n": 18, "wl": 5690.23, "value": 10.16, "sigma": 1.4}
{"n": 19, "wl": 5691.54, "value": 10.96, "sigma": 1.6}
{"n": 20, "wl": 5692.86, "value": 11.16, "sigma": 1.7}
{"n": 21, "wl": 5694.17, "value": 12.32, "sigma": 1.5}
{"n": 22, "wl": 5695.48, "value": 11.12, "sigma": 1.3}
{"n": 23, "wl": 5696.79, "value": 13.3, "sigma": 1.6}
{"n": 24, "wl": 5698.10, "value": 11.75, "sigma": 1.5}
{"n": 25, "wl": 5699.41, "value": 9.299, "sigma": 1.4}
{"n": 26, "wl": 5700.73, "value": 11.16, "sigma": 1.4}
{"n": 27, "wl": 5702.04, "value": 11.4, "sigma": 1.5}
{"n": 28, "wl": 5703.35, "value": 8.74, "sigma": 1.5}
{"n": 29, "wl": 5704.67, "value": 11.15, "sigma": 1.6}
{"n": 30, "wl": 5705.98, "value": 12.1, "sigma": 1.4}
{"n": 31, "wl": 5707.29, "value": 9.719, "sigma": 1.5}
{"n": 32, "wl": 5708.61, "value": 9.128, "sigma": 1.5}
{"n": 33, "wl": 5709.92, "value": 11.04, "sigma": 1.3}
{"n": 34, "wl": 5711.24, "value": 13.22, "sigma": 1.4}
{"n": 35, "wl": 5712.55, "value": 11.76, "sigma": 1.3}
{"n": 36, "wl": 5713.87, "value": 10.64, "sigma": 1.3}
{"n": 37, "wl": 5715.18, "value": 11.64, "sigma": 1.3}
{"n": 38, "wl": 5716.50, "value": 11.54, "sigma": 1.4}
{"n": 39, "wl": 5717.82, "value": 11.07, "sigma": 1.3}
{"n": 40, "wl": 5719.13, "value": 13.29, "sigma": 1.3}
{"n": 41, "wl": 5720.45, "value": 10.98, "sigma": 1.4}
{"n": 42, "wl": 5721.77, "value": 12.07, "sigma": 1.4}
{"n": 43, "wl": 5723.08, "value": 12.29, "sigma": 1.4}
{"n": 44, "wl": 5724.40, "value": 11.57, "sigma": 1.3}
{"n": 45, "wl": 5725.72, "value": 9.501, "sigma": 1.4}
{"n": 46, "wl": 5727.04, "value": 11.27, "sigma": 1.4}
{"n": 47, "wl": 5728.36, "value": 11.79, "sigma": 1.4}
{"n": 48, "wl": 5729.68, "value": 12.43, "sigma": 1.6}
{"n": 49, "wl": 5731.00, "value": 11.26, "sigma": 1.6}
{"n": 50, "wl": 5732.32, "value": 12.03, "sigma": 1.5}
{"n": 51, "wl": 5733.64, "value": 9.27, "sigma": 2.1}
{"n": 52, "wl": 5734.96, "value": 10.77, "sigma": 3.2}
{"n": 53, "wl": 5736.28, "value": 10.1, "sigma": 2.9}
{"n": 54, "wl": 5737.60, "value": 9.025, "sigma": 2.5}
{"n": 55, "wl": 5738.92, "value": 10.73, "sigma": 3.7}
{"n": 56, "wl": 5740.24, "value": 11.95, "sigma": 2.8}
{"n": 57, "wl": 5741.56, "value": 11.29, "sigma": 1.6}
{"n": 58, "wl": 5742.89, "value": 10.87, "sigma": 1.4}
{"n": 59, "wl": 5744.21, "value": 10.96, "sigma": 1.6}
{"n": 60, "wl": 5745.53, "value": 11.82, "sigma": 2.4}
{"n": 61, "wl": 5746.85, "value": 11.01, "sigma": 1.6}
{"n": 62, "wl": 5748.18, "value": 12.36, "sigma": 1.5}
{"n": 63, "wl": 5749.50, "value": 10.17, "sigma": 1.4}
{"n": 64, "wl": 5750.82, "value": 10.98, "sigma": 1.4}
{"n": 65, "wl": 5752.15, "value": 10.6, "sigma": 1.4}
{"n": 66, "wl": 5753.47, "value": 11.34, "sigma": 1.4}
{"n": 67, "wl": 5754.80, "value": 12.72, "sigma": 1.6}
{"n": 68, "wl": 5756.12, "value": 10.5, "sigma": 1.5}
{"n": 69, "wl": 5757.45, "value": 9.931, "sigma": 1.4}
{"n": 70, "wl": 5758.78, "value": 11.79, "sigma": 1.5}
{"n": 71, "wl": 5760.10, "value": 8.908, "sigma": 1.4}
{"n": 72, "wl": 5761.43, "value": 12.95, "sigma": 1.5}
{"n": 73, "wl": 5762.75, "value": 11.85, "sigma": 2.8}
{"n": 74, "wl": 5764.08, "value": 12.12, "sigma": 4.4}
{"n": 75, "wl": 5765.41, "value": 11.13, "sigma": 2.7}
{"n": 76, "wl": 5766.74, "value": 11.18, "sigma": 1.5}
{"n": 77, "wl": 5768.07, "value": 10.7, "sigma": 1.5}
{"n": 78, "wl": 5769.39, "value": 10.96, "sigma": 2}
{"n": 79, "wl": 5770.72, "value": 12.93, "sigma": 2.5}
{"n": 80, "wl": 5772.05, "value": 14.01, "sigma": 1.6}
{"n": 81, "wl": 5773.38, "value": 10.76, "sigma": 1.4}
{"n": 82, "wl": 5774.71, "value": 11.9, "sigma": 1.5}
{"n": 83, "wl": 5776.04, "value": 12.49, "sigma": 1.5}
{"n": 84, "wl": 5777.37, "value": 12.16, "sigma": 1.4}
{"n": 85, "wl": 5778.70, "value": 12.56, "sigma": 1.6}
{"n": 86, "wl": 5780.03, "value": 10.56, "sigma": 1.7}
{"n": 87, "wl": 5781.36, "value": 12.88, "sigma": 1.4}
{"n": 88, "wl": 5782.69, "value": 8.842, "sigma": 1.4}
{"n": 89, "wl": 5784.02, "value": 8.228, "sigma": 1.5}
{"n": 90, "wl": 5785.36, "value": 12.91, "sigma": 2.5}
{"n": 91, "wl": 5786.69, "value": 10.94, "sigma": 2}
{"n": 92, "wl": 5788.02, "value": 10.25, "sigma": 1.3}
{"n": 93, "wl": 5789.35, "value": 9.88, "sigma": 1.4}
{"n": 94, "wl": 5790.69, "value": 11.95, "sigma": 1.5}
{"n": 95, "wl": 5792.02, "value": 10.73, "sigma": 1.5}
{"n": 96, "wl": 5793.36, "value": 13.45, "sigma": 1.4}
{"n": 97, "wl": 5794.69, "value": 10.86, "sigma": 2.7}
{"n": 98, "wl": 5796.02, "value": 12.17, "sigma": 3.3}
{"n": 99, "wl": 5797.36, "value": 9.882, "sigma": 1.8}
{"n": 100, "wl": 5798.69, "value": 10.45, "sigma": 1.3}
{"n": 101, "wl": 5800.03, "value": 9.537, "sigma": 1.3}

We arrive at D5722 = -0.9 A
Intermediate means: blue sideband 11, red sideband 11.2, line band 11.5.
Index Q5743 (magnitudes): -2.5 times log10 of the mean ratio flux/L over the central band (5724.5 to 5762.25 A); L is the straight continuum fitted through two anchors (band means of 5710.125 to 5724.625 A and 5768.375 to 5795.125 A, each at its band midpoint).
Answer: 0.06 mag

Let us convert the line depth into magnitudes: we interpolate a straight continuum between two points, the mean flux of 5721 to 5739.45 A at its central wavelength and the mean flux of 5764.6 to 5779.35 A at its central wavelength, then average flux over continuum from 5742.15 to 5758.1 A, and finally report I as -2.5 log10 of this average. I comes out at 0.03 mag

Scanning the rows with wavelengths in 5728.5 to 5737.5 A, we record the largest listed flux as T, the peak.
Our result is 12.43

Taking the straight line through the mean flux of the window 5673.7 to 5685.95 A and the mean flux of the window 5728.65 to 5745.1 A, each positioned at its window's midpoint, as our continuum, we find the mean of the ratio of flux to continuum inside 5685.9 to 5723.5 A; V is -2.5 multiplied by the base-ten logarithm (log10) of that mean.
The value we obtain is -0.06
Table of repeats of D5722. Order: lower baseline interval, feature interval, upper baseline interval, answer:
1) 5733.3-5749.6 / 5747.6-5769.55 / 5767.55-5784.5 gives 0.0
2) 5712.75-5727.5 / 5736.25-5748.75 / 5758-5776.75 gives 0.6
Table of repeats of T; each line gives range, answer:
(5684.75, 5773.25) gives 14.01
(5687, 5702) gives 13.3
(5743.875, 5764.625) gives 12.95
